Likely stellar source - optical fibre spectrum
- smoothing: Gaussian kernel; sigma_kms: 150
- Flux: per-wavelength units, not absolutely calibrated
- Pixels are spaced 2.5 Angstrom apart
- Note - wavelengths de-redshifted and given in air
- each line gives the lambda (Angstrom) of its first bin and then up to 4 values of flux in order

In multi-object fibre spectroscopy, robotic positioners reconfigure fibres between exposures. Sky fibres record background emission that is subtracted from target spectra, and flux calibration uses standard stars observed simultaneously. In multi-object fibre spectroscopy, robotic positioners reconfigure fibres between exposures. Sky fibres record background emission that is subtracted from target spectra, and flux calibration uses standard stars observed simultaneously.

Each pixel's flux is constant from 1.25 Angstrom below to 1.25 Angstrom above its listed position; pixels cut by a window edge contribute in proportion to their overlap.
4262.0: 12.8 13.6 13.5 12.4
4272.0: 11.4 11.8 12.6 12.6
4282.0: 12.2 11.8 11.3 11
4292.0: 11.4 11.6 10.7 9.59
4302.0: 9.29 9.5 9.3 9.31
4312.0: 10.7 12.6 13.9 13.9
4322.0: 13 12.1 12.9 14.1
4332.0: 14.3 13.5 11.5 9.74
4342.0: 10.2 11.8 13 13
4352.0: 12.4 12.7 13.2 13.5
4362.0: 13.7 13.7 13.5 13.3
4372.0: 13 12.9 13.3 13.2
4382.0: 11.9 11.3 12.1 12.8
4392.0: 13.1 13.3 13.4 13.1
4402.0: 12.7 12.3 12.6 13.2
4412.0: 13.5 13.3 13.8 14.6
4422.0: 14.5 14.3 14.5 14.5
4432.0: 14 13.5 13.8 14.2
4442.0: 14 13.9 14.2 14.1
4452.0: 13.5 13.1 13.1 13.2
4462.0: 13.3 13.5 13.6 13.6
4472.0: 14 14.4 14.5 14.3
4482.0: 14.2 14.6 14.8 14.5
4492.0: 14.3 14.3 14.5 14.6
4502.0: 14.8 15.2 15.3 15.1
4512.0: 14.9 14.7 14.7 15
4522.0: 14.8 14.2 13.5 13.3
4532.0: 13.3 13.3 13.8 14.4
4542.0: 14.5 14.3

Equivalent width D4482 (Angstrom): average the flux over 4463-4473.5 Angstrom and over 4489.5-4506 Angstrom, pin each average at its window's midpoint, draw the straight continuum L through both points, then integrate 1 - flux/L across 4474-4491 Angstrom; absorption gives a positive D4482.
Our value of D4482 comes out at -0.4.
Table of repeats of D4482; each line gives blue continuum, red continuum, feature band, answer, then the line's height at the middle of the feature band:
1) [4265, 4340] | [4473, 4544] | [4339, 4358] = 0.5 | 12.4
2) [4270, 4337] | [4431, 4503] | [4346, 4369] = -1.2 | 12.5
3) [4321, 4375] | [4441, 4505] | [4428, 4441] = -0.3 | 13.7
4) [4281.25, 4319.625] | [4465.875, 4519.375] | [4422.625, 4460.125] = -0.8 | 13.6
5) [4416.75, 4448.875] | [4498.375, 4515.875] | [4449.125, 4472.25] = 1.6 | 14.4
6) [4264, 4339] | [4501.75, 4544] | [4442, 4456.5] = -0.2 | 13.6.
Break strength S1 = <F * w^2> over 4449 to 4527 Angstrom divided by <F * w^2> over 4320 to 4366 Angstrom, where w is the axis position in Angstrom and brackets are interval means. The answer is 1.20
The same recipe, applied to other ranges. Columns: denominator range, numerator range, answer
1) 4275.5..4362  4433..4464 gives 1.22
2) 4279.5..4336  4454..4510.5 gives 1.31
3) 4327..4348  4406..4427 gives 1.16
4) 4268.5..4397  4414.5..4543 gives 1.24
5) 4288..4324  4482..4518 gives 1.44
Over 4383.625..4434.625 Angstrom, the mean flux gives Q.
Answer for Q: 13.4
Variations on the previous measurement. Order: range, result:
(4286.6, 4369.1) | 12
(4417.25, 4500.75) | 14.1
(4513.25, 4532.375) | 14.2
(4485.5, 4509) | 14.7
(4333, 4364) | 12.4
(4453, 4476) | 13.5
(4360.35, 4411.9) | 12.9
